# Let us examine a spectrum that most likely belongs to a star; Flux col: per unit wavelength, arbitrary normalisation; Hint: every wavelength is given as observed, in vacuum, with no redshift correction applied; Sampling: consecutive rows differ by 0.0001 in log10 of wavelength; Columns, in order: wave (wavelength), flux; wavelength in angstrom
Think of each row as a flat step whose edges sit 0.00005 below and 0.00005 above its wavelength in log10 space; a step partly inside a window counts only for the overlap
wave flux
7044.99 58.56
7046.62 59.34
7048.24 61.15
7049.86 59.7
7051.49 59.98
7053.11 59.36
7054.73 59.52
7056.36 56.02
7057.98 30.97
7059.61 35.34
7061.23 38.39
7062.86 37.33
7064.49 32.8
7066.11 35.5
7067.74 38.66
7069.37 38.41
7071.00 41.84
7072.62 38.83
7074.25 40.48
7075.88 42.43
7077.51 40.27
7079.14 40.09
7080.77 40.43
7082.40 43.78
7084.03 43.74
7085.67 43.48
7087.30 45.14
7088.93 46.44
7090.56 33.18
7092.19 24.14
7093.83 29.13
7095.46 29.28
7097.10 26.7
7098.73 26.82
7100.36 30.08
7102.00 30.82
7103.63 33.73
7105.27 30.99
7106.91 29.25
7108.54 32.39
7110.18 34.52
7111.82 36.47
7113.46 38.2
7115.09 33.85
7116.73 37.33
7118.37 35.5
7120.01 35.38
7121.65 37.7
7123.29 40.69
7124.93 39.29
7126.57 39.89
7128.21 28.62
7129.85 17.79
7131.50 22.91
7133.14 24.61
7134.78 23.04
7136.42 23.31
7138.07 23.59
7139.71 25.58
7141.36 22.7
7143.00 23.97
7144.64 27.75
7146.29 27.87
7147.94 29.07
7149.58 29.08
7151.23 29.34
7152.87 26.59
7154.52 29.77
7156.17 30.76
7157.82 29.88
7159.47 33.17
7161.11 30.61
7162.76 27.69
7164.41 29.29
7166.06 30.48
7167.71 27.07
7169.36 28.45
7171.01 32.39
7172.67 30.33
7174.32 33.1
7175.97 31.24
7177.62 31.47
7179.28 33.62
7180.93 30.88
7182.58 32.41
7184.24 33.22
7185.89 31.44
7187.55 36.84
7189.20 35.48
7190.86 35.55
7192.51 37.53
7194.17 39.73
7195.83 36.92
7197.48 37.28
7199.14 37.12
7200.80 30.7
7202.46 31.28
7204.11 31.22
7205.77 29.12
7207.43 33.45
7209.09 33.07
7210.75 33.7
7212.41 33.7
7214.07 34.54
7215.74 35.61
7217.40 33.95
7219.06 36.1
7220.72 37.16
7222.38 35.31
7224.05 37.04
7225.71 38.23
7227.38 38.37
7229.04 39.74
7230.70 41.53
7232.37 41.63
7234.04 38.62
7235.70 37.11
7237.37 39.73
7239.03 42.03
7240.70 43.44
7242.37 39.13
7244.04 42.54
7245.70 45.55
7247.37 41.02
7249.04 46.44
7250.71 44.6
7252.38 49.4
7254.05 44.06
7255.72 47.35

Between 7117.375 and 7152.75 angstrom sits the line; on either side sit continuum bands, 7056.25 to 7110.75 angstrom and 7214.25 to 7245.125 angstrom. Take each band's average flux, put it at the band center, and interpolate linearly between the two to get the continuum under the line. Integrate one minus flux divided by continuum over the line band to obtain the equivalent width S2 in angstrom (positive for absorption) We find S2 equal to 7.8 angstrom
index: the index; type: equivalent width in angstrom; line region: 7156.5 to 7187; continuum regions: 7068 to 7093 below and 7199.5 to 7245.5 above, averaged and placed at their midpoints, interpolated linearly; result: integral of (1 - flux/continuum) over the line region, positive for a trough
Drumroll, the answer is 5.6 angstrom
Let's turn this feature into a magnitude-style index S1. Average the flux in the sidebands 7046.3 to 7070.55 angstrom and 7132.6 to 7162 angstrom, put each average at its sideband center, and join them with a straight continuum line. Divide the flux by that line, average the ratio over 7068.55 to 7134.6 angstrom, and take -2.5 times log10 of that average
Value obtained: 0.06 mag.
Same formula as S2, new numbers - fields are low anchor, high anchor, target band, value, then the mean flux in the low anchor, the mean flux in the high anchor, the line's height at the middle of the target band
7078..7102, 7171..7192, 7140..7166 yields 4.1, 35.8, 33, 33.9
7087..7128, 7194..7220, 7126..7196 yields 8.8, 34.1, 34.1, 34.1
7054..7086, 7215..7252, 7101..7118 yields 2.9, 40.8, 39.9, 40.6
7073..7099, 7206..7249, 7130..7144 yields 5.3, 37.5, 38.1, 37.7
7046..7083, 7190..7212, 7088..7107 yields 5.0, 44.7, 34.4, 42.2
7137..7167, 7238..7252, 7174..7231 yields 2.4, 28.1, 43.3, 36.3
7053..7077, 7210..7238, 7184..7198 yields 0.7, 41.2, 37.2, 38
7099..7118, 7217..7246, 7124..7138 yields 2.9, 33.3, 39.3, 34.4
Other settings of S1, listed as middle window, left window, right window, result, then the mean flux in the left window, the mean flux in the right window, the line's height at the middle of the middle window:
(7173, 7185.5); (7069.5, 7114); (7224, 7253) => 0.22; 36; 41.5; 39.3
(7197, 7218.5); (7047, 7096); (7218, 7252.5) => 0.22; 42.4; 40.5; 40.8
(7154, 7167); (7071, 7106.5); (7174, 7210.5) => 0.15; 36.2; 33.8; 34.5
